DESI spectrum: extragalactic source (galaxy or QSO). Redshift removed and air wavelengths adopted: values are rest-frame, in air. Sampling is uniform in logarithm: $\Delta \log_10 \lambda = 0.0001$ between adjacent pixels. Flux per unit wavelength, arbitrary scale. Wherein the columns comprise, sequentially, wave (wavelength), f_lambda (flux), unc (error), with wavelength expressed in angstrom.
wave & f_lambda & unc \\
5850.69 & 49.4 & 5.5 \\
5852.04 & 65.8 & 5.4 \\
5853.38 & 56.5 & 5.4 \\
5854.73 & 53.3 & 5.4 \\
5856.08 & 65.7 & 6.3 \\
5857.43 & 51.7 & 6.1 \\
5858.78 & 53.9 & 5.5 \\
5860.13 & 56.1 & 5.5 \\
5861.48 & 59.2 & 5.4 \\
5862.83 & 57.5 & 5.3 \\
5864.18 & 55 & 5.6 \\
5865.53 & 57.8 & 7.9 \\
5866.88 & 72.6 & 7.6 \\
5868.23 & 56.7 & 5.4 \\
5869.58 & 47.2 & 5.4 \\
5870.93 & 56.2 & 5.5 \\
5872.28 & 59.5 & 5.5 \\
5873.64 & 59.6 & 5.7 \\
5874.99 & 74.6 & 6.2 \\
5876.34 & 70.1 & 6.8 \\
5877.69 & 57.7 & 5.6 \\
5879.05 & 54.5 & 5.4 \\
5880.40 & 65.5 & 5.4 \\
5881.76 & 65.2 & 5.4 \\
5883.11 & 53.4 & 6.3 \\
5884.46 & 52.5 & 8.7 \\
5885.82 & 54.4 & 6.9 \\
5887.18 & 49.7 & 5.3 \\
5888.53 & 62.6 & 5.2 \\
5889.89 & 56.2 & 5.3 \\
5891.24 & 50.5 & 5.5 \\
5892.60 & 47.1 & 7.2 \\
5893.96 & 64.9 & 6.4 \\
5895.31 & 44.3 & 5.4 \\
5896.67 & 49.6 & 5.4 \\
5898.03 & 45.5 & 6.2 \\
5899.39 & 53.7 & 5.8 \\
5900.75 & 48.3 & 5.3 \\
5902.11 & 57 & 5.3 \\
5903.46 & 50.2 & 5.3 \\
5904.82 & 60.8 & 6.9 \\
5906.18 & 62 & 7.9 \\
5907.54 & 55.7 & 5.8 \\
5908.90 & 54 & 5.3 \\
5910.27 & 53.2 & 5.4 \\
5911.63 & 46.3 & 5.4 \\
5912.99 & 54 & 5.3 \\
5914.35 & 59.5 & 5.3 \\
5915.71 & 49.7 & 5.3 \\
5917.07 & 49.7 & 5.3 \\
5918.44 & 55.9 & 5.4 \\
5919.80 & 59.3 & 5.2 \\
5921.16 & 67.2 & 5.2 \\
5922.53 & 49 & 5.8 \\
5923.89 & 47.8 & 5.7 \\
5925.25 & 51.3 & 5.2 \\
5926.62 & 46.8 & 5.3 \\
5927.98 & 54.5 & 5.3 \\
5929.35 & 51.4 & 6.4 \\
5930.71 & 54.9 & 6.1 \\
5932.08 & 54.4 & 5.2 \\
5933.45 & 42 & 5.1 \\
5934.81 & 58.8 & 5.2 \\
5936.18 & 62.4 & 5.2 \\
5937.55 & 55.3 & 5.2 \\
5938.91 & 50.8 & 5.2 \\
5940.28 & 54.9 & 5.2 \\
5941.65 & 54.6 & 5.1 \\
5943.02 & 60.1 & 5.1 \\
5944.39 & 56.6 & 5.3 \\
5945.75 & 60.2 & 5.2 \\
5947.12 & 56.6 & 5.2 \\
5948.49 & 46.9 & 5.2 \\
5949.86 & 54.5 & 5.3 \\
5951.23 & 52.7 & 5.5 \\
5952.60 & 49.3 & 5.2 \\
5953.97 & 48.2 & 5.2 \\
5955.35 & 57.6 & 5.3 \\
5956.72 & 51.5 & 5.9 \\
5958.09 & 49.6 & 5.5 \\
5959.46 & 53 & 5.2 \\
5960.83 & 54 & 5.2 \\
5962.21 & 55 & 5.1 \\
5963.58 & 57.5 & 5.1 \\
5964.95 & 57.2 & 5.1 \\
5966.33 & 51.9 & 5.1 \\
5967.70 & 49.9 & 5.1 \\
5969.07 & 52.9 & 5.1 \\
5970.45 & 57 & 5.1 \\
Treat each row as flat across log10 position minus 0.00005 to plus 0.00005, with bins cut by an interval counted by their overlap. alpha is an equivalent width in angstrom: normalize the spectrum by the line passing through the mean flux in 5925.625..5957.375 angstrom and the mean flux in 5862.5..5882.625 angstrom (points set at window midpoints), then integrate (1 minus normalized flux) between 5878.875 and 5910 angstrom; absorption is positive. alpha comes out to 2.0 angstrom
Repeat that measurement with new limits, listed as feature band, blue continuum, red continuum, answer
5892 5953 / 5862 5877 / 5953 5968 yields 2.8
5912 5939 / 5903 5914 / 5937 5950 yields 0.6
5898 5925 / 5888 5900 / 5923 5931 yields -1.3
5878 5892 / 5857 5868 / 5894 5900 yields -1.0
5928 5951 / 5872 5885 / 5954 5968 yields 0.4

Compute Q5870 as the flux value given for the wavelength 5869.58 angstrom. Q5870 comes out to 47.2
